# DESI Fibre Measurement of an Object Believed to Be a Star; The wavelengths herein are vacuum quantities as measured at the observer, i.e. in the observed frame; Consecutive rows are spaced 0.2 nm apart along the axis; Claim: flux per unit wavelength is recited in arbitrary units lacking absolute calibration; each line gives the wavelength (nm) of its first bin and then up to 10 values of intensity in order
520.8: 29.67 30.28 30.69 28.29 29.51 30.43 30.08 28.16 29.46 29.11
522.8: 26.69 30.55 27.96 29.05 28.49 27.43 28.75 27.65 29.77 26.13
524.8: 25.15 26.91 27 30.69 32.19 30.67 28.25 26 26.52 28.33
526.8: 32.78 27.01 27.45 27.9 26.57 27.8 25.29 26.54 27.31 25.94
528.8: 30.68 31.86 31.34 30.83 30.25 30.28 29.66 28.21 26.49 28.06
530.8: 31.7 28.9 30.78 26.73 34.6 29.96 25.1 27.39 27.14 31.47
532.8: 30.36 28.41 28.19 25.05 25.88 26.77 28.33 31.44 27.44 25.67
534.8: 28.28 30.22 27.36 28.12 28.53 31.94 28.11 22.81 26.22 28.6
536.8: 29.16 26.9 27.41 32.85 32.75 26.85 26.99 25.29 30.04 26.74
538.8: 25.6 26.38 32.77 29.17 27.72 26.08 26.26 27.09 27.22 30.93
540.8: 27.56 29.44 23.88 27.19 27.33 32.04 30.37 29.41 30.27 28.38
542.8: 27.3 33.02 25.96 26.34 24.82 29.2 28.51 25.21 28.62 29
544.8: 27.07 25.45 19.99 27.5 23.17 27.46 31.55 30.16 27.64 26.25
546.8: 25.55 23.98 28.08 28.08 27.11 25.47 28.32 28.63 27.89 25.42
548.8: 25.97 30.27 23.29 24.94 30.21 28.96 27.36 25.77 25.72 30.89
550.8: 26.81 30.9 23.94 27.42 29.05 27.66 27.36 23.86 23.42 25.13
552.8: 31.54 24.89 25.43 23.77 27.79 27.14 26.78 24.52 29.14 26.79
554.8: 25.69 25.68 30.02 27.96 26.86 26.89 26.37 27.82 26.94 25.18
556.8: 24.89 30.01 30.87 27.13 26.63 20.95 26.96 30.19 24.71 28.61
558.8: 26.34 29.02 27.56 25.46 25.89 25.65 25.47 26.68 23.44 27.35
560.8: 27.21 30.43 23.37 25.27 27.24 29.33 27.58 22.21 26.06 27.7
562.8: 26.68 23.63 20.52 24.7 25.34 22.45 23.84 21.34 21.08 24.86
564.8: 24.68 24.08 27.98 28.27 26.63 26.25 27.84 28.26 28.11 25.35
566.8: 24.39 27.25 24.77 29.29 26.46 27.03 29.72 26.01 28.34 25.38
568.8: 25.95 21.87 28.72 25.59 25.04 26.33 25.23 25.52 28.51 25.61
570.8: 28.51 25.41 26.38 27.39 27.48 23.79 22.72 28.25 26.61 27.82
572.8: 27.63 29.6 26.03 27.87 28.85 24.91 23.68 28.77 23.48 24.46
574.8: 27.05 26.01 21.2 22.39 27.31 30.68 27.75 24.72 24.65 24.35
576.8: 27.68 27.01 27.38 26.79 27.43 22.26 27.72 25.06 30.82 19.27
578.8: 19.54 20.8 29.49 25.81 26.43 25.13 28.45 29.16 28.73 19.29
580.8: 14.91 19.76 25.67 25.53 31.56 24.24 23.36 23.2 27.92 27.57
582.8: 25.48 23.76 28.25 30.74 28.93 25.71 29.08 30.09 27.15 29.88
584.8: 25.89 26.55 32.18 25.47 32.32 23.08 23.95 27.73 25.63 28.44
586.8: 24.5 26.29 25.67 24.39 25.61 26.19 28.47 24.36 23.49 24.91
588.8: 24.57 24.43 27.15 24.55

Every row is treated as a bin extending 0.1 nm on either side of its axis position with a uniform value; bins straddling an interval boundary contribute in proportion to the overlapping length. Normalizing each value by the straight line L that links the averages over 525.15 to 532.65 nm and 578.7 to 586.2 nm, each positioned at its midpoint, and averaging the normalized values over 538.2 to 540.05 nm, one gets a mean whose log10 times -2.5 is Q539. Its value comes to 0.02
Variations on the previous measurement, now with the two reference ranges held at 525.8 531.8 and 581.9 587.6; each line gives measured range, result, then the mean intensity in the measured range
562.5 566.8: 0.098 mag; 25.2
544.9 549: 0.056 mag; 26.8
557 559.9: 0.033 mag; 27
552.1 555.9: 0.058 mag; 26.5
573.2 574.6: 0.046 mag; 26.1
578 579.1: 0.154 mag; 23.5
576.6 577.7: 0.006 mag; 27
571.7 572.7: 0.060 mag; 25.8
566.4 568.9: 0.030 mag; 26.7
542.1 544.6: 0.007 mag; 28.1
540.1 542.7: -0.007 mag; 28.5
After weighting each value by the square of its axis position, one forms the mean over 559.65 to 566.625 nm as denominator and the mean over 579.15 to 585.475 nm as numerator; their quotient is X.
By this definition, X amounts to 1.10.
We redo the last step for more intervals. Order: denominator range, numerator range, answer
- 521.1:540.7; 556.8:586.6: 1.07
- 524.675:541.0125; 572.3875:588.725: 1.09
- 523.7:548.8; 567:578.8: 1.07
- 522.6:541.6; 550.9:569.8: 1.03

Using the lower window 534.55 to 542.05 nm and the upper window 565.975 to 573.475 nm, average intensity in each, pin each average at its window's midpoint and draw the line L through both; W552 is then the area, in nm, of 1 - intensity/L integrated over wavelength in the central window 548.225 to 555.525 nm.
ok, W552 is 0.14 nm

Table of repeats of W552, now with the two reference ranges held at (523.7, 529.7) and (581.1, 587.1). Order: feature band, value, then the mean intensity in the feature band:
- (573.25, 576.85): 0.180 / 25.9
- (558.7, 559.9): 0.041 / 26.7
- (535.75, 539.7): -0.009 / 28.2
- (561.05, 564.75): 0.378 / 24.7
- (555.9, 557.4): 0.013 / 27.4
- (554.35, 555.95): 0.023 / 27.3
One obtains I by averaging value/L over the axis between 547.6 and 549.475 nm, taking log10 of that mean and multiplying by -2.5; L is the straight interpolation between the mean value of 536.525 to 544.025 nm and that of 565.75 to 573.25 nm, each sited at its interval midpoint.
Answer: 0.04 mag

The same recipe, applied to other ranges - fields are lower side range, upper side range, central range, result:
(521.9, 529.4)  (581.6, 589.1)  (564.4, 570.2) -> 0.03 mag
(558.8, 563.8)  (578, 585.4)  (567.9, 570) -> -0.01 mag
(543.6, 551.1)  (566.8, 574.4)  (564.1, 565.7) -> 0.08 mag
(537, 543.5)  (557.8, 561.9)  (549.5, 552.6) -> 0.01 mag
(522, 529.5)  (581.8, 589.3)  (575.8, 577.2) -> 0.01 mag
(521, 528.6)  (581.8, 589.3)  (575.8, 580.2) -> 0.04 mag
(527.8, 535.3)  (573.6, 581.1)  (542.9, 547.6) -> 0.02 mag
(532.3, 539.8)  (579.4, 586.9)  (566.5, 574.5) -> 0.02 mag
